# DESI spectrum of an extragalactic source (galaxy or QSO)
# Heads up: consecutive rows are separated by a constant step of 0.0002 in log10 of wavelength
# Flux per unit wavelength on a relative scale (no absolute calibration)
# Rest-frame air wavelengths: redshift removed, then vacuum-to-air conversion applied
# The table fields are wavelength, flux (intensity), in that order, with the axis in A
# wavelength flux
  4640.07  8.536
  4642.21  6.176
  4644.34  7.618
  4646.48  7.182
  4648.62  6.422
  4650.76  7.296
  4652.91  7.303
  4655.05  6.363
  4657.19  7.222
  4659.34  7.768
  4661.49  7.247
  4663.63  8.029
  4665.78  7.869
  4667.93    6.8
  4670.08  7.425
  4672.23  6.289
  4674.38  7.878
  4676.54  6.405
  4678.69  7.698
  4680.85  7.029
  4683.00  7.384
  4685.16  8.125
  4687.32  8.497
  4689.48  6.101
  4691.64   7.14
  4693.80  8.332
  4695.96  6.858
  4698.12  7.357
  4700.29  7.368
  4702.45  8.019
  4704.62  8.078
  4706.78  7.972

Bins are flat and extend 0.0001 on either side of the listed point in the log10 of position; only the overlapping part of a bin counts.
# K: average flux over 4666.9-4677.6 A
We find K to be 6.96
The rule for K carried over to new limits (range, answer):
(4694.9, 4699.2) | 7.11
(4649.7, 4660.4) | 7.19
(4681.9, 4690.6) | 7.52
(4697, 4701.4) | 7.37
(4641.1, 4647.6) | 7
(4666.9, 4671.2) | 7.11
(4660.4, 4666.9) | 7.71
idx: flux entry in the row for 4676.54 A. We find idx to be 6.405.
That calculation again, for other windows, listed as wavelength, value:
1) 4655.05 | 6.363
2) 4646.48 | 7.182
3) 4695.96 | 6.858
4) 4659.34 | 7.768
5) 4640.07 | 8.536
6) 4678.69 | 7.698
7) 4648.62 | 6.422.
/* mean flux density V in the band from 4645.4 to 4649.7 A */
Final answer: 6.81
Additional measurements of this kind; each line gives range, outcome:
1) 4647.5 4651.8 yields 6.86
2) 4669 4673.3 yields 6.86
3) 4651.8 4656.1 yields 6.83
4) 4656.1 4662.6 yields 7.42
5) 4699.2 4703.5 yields 7.69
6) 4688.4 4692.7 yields 6.62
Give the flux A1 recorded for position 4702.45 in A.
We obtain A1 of 8.019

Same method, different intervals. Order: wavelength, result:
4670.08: 7.425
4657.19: 7.222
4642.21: 6.176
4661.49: 7.247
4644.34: 7.618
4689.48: 6.101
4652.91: 7.303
